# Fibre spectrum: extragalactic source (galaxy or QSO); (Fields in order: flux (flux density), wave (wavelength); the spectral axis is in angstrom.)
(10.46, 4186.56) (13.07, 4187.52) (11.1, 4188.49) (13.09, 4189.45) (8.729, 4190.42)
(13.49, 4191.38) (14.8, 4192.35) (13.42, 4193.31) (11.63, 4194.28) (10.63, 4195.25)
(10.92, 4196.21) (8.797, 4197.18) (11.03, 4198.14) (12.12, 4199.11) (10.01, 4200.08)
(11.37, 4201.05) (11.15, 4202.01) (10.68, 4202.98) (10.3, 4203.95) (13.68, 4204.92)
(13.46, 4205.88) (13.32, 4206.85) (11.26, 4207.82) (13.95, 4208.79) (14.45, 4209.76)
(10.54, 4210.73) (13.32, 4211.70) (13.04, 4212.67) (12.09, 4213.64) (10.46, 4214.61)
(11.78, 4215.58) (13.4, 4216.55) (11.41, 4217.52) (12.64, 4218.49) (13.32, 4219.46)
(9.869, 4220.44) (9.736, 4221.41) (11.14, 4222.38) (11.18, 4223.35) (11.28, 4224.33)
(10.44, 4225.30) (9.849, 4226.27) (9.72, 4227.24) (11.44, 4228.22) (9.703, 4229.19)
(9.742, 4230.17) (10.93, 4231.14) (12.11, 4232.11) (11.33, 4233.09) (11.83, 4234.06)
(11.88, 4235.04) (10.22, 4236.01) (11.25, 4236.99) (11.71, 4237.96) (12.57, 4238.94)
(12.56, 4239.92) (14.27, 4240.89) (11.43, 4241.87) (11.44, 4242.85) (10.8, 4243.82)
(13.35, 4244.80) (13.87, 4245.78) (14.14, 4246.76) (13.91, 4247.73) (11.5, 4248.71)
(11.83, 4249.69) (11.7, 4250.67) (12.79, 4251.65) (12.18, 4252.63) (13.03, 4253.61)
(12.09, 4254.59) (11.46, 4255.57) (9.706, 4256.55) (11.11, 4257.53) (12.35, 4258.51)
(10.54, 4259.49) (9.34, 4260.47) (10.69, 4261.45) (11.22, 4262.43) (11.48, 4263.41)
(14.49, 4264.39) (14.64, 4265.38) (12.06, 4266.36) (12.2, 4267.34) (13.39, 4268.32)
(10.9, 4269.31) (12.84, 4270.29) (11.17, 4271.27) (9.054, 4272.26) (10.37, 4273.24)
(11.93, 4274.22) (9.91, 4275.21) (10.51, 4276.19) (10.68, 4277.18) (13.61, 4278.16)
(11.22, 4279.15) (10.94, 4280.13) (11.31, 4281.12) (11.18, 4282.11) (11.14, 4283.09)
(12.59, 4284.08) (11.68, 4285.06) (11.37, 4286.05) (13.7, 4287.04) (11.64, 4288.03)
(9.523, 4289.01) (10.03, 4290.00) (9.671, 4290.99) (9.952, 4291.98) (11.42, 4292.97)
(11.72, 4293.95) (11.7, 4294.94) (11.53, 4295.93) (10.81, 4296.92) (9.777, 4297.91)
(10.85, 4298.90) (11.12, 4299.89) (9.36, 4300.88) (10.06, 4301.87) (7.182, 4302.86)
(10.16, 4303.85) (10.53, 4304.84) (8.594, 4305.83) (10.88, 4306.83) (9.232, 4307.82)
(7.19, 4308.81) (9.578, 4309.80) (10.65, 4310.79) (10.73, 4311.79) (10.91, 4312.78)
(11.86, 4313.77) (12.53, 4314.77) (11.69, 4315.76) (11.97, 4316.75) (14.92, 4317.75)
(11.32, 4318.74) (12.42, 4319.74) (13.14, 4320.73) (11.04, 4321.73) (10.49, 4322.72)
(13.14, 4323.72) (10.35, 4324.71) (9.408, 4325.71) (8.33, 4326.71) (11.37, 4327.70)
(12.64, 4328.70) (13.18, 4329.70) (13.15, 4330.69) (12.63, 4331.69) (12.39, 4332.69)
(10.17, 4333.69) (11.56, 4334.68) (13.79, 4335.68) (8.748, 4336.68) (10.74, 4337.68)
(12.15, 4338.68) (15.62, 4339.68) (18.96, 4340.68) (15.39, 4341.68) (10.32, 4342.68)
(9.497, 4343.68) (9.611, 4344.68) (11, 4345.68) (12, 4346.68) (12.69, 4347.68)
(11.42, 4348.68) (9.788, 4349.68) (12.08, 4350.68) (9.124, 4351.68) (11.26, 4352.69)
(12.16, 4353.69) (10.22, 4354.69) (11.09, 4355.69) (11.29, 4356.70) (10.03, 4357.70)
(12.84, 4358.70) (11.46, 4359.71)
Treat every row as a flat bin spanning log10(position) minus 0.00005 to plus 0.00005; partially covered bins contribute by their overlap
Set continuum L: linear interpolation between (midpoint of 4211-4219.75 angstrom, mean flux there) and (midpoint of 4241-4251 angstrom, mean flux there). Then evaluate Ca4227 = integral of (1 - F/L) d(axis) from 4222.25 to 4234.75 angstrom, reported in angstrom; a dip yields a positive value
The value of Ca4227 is 1.6 angstrom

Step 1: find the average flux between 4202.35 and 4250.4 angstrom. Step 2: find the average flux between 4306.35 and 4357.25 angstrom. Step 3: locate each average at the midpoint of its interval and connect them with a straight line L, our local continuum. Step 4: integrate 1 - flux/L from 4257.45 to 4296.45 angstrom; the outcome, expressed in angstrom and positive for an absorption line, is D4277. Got 0.89 angstrom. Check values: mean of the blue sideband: 11.8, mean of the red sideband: 11.5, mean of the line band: 11.4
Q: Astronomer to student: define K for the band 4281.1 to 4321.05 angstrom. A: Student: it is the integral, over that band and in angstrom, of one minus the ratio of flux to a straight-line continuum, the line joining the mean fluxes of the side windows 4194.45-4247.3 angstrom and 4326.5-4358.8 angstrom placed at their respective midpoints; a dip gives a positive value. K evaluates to 2.8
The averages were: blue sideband 11.7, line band 10.9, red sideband 11.8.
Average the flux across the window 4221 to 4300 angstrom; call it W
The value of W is 11.5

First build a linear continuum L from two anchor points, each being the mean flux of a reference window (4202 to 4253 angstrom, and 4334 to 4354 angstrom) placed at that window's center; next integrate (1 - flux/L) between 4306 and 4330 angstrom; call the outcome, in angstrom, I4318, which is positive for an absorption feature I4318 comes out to 1.4 angstrom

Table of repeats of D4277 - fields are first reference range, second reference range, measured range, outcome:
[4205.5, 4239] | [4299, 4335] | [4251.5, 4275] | -0.7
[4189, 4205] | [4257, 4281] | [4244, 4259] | -1.0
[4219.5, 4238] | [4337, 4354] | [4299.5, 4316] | 2.1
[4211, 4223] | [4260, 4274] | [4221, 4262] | 0.8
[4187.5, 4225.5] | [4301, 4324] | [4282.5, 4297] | -0.3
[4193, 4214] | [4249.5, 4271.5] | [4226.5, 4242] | 0.6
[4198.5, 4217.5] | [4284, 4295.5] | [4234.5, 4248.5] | -0.8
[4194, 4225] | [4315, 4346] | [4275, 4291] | 0.8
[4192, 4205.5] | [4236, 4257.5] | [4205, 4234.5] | 0.3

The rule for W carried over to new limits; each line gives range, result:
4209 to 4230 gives 11.5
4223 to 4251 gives 11.7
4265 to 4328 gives 11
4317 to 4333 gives 11.9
